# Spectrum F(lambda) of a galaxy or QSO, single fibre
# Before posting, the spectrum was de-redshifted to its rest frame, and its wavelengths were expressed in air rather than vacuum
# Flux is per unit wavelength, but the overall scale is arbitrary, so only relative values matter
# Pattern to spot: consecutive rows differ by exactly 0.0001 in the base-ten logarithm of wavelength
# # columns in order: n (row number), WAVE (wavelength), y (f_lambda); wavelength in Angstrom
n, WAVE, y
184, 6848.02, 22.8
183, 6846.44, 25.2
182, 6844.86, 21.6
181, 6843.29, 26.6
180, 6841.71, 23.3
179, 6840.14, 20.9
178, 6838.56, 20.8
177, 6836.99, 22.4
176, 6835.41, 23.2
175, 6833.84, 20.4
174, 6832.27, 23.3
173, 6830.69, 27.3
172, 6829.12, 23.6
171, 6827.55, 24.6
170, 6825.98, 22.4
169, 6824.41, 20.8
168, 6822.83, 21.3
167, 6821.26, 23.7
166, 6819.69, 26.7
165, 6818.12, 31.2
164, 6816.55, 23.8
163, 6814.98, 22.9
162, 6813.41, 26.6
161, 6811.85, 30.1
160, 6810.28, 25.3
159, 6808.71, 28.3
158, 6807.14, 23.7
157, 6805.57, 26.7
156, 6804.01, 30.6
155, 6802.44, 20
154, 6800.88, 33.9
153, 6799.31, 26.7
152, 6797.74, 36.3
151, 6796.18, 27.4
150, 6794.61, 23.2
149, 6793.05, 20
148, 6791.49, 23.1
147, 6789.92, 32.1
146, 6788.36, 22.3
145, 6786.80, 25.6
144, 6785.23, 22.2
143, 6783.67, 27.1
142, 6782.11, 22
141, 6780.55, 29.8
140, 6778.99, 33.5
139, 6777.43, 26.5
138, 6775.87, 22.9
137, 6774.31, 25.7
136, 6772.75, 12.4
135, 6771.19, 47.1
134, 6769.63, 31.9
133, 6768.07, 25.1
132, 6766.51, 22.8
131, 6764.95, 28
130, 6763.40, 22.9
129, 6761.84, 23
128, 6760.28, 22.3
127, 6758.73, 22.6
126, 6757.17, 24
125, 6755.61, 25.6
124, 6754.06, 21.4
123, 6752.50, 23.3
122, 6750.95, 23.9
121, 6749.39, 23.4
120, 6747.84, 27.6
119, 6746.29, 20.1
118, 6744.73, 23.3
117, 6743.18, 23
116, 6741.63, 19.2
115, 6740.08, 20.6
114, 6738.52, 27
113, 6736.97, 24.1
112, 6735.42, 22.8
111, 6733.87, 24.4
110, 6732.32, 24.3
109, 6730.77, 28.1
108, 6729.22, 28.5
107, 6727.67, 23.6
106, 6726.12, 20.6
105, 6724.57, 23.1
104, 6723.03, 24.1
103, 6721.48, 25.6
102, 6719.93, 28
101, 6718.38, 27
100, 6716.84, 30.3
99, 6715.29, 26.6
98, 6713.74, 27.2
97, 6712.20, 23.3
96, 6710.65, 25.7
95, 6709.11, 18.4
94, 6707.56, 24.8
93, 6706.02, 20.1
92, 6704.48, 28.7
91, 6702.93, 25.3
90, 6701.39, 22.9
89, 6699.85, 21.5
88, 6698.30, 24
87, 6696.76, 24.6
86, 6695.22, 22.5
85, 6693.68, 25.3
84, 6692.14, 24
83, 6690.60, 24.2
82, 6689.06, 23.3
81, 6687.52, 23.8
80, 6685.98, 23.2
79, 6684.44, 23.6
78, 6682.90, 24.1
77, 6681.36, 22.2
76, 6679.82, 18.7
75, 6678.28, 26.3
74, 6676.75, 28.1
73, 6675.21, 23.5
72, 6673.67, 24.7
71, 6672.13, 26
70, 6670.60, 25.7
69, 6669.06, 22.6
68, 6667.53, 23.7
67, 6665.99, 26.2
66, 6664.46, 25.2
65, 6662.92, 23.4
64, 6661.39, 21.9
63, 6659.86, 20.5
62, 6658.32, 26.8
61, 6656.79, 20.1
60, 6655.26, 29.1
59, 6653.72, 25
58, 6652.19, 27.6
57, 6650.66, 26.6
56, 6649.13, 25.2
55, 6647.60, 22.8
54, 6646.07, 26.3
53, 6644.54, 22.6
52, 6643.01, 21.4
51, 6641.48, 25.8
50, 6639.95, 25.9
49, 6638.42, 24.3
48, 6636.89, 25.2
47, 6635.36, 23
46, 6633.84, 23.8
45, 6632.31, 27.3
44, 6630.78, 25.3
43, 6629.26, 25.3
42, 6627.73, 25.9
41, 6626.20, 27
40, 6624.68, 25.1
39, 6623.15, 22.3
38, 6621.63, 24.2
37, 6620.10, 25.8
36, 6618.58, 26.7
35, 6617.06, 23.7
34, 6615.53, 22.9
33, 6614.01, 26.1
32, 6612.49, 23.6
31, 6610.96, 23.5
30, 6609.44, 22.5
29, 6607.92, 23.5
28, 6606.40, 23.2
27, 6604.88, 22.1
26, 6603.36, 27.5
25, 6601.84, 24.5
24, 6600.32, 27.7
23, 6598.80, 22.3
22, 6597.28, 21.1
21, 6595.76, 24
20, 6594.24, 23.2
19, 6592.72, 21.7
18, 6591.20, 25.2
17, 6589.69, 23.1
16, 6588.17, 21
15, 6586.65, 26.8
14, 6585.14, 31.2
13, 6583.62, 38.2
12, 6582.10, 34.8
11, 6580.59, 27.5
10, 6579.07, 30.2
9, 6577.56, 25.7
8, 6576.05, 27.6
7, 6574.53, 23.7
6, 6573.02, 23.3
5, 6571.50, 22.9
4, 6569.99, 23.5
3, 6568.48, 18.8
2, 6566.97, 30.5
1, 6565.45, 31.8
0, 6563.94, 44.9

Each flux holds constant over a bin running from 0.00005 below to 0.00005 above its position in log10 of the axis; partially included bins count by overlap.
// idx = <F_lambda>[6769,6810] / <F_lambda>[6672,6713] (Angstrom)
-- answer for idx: 1.13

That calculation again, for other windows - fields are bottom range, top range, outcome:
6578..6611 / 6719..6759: 0.93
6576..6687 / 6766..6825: 1.06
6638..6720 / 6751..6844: 1.04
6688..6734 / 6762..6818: 1.08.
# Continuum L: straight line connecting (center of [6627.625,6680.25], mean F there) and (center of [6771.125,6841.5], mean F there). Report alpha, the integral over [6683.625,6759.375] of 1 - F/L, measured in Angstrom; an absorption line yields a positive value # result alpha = 2.5 Angstrom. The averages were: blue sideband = 24.6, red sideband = 25.3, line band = 24.1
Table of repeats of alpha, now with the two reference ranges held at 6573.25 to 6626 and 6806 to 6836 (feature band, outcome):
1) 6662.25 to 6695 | 1.27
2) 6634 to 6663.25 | 0.95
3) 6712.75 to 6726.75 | -0.47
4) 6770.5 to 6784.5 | -1.38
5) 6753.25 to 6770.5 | 0.19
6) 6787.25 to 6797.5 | -0.22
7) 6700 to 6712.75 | 0.76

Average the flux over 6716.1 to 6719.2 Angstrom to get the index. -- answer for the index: 28.7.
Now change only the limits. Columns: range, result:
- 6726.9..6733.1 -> 26.1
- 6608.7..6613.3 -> 23.2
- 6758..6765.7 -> 23.8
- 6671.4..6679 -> 25.7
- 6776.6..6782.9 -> 27.9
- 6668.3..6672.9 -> 24.8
